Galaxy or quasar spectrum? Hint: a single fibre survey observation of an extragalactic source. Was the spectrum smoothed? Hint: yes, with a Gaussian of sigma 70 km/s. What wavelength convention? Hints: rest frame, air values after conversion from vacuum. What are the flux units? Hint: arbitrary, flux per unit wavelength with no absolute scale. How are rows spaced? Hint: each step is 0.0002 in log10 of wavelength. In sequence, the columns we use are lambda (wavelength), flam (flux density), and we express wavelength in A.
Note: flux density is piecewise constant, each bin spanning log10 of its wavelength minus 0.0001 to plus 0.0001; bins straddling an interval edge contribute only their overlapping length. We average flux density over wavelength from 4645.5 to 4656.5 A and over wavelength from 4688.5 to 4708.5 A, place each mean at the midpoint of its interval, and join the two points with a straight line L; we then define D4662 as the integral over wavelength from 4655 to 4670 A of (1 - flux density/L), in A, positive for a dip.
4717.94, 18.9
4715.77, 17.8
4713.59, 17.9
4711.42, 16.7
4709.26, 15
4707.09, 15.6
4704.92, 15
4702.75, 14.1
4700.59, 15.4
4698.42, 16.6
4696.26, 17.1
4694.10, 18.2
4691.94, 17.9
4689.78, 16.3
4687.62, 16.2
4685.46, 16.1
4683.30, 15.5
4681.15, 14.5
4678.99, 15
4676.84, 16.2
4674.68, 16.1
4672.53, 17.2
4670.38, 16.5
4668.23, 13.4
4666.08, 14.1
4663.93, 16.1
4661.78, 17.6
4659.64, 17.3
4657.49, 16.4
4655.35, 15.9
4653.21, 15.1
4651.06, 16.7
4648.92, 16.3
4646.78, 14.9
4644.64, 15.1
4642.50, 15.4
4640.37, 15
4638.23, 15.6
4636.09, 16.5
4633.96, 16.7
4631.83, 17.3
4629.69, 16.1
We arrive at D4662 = 0.0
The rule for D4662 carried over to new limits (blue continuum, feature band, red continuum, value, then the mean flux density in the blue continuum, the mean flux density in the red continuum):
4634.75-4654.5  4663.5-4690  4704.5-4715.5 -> 0.6 A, 15.6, 16.2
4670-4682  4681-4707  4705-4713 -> -0.4 A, 15.9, 15.8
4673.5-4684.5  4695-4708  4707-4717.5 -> 0.6 A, 15.5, 16.8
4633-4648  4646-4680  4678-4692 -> -0.5 A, 15.6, 15.8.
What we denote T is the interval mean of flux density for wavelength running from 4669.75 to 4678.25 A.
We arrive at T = 16.4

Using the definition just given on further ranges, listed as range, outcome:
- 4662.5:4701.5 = 16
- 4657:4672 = 15.9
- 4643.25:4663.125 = 16.1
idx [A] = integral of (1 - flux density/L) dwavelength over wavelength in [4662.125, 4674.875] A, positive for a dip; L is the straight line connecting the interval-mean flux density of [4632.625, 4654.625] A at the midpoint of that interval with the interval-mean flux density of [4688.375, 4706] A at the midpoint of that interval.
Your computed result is 0.3 A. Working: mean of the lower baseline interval 15.8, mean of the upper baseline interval 16.3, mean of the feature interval 15.6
